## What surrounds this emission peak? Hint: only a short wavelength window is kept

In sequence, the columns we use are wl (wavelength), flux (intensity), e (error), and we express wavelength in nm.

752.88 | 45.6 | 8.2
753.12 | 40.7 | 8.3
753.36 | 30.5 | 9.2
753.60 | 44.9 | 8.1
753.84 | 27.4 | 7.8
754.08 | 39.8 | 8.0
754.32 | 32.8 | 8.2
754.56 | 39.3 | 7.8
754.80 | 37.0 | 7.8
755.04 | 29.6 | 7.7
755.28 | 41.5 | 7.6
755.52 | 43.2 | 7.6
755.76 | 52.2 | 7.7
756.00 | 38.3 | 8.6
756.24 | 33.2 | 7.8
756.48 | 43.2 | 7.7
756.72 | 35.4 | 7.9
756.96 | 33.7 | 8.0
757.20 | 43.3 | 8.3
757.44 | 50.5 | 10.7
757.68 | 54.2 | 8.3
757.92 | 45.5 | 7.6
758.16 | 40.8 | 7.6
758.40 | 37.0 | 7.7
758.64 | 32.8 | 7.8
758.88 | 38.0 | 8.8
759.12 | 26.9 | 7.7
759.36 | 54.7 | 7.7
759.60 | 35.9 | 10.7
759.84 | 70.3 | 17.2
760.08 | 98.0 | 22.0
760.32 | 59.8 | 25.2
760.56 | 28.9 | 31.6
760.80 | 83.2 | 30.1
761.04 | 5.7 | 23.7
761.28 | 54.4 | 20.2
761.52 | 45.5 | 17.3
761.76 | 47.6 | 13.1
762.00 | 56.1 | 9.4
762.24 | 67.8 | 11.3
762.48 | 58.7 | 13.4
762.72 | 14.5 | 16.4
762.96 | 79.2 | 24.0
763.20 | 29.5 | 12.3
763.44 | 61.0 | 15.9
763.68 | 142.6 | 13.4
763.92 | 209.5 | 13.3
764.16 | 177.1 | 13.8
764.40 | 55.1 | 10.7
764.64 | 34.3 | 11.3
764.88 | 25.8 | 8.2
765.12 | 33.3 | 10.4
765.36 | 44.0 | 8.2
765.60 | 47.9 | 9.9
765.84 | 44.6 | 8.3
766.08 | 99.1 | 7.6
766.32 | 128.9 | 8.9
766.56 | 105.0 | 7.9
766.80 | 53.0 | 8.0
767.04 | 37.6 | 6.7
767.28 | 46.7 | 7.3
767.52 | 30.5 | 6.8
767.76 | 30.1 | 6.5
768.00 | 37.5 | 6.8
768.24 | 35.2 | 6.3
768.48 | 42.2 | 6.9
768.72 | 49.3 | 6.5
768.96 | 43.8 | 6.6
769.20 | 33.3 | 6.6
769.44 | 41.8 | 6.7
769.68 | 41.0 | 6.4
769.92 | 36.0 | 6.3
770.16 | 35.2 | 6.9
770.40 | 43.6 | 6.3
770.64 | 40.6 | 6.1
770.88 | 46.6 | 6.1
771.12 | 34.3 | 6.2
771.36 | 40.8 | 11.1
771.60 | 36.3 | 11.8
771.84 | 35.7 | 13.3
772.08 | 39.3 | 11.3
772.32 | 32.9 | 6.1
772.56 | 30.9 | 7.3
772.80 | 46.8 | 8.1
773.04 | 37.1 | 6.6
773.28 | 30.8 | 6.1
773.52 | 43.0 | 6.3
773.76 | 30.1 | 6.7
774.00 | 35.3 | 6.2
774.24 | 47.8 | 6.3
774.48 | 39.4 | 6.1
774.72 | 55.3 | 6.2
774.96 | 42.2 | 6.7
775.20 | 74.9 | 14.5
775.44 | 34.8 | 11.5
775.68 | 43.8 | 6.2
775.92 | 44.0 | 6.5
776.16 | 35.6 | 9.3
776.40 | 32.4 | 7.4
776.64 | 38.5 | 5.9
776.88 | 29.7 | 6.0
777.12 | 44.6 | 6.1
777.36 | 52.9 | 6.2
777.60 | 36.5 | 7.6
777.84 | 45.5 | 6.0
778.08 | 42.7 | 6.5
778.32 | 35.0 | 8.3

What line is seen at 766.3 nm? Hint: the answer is [N II] 6583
